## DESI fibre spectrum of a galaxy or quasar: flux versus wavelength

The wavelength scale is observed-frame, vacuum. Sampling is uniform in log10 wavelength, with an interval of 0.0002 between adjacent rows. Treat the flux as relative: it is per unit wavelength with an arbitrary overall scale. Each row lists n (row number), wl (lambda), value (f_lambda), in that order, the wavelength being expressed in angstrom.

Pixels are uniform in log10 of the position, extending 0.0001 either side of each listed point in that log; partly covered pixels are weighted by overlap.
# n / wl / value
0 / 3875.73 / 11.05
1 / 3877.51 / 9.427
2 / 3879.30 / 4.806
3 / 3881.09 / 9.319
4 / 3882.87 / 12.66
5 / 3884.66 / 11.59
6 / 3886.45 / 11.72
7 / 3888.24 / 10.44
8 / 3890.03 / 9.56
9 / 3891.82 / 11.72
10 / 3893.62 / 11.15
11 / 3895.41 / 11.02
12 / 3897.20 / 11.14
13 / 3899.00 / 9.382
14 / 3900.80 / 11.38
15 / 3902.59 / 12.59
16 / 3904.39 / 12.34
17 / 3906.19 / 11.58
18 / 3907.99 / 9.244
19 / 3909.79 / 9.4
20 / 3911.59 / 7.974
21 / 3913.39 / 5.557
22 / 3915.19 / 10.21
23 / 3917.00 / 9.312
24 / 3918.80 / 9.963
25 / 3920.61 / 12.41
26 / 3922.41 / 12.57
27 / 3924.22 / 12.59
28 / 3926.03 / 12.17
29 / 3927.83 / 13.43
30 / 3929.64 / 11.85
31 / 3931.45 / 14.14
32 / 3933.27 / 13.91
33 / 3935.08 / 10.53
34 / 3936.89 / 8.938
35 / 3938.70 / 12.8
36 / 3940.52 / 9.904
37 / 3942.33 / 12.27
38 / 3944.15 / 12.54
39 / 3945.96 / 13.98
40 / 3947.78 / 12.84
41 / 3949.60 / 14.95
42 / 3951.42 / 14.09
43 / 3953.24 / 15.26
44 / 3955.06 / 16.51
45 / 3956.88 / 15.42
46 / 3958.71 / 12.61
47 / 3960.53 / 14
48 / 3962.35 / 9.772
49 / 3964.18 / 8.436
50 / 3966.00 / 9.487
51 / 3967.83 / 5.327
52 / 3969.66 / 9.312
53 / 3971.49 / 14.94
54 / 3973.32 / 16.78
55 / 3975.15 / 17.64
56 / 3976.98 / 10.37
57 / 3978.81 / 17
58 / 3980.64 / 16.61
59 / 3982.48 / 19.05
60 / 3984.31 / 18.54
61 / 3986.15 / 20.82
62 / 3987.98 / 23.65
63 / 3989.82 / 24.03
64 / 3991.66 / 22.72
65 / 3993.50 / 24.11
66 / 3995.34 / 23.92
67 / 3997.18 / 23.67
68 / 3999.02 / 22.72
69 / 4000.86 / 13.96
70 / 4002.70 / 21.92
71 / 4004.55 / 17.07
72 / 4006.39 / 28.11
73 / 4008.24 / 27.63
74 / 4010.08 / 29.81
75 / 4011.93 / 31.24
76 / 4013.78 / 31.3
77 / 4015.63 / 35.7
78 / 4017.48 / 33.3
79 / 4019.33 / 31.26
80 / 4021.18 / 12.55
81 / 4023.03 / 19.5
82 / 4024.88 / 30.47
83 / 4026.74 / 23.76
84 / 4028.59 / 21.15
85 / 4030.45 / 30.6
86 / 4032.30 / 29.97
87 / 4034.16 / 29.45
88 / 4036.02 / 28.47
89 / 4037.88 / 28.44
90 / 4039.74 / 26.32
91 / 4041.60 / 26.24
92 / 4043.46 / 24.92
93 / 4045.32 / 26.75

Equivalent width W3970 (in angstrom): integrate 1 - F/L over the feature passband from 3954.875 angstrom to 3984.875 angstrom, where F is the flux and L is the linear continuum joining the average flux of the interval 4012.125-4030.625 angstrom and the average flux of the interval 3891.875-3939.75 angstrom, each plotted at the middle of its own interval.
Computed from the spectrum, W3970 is 8.98 angstrom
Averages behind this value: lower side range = 11.1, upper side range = 27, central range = 13.5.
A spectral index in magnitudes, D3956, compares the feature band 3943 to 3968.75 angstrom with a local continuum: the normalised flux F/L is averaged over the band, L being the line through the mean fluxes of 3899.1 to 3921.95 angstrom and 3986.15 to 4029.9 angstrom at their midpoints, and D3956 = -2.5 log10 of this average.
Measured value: 0.32 mag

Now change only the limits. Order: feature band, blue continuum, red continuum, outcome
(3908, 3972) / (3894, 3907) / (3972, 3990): 0.25 mag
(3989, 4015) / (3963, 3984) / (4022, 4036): -0.22 mag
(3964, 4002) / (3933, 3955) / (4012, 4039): 0.16 mag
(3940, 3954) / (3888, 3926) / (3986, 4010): 0.20 mag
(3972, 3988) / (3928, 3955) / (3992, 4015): 0.16 mag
